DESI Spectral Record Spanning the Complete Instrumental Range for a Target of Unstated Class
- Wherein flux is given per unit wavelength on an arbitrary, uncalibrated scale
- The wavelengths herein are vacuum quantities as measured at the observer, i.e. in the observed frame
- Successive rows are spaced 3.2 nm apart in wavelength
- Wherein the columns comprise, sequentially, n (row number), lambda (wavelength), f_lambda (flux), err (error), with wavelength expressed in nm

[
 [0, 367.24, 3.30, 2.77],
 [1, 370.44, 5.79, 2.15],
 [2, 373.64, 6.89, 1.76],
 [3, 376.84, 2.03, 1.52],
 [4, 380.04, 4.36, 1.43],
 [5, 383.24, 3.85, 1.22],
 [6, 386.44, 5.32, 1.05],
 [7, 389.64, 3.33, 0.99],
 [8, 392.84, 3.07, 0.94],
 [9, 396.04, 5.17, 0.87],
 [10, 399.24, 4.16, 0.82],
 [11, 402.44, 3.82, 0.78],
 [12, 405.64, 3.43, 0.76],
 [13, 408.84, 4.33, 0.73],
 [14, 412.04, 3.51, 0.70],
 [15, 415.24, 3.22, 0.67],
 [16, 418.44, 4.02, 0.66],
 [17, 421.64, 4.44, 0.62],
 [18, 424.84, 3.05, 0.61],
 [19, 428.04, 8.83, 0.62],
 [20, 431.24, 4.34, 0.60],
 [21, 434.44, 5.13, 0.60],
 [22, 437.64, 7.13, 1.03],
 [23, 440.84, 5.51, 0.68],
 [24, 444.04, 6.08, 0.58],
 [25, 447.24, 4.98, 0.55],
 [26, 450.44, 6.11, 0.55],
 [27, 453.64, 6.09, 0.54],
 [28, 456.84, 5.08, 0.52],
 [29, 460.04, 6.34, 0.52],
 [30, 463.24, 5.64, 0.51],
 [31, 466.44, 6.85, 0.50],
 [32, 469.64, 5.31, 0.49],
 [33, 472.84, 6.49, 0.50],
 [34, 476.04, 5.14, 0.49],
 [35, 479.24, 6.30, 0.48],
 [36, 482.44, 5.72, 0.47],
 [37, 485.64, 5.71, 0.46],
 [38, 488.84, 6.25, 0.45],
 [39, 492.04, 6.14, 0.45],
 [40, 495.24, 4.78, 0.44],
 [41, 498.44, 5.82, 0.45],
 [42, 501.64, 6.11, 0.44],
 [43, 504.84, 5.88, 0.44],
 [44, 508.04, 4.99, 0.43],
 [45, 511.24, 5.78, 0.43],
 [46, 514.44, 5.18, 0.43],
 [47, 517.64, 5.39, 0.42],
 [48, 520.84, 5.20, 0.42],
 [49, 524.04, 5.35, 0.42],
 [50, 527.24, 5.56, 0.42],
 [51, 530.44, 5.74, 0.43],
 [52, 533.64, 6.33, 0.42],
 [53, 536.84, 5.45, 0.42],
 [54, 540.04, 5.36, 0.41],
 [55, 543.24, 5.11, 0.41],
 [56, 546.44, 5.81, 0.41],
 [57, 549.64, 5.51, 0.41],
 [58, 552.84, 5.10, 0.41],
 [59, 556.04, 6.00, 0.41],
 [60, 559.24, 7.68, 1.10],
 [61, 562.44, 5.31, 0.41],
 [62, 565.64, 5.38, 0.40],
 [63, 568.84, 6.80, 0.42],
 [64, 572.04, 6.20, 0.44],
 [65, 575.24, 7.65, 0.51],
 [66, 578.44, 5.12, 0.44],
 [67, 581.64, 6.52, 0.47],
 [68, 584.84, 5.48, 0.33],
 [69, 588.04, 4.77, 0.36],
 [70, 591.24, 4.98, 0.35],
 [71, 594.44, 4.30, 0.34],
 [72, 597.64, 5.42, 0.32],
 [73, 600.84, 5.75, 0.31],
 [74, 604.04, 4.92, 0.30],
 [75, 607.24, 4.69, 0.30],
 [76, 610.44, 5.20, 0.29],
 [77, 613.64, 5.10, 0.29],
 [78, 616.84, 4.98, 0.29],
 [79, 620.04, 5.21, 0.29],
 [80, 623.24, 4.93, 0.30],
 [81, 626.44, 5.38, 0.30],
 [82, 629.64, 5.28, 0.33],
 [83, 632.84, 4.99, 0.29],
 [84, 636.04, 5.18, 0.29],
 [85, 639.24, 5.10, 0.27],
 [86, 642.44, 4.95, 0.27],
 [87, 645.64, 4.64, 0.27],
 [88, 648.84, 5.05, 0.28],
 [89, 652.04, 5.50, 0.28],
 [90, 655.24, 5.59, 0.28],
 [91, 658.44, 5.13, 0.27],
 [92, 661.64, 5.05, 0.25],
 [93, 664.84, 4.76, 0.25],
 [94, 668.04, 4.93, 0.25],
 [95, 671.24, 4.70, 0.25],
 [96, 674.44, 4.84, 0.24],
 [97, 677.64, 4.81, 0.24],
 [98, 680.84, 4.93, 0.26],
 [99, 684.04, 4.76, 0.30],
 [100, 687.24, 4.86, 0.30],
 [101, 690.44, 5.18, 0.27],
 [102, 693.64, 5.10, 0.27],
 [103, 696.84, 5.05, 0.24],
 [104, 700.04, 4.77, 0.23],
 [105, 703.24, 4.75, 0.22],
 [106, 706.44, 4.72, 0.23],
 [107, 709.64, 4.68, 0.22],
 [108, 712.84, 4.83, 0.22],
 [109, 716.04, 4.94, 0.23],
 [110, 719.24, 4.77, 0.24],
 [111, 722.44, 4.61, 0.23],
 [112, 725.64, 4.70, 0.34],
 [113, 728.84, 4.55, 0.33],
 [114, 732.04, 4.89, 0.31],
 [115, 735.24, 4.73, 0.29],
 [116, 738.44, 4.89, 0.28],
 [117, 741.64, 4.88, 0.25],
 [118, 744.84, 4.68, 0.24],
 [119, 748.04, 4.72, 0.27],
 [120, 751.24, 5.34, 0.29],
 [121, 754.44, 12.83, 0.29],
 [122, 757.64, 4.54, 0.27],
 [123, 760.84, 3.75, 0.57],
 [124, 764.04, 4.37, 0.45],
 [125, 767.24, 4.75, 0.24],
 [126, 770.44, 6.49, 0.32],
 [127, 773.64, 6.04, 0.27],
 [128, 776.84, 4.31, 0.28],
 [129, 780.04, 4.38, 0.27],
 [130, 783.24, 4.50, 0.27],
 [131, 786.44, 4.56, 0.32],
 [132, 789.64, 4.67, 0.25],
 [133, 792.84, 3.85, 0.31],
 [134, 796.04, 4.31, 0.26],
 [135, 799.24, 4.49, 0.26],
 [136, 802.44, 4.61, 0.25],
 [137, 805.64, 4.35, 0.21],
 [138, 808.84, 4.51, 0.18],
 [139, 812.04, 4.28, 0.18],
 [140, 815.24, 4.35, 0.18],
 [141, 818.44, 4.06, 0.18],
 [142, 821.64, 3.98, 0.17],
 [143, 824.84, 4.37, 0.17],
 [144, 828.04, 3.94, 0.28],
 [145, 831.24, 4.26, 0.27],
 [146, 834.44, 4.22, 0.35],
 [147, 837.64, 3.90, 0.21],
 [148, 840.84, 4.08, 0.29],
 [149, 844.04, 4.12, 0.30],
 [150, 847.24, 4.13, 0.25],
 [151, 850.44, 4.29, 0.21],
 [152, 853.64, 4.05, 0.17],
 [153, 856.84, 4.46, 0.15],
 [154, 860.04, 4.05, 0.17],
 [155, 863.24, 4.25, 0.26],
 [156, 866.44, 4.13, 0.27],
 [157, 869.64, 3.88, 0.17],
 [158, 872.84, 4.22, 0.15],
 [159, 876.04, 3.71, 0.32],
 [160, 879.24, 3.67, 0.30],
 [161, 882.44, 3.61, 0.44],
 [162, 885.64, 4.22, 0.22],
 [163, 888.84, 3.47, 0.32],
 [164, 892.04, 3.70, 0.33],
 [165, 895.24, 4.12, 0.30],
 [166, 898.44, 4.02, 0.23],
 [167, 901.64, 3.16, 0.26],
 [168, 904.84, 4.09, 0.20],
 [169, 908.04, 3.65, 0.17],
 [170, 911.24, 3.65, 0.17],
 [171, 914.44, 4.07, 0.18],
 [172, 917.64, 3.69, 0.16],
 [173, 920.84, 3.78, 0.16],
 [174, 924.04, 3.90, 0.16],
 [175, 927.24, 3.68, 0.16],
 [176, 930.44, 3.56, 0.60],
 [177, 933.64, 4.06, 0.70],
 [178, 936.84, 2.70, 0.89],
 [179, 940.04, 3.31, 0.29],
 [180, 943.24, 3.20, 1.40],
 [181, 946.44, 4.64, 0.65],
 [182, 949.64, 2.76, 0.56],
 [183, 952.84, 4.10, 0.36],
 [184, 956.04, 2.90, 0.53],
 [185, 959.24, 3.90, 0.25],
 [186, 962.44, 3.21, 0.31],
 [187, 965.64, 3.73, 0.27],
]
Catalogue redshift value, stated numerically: 0.15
